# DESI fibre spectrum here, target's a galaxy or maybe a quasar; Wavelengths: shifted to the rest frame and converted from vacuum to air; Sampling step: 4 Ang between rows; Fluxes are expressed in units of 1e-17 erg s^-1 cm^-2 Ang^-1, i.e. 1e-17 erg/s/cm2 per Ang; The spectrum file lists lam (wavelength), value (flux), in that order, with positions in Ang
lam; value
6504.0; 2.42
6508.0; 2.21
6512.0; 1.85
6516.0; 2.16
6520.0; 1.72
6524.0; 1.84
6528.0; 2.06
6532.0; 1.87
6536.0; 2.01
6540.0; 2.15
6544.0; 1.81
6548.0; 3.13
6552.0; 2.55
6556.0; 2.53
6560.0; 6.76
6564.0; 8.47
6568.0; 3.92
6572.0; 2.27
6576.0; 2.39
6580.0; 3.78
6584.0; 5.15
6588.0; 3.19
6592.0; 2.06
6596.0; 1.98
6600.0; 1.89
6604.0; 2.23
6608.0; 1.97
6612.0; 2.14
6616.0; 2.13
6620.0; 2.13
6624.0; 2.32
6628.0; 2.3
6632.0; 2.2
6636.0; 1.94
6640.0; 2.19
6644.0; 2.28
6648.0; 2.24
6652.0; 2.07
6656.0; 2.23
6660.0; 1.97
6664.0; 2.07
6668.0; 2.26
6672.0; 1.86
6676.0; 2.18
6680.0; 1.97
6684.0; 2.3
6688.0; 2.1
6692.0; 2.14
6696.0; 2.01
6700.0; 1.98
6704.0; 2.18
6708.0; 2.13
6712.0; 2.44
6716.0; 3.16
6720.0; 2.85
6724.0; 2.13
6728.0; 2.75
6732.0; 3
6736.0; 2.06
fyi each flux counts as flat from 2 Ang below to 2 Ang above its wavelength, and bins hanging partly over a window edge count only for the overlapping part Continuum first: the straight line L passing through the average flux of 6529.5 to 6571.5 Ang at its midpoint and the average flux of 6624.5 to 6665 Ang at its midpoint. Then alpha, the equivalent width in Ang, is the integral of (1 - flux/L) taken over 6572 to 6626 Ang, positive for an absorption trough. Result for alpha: 4.9 Ang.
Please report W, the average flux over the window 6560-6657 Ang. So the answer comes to 2.82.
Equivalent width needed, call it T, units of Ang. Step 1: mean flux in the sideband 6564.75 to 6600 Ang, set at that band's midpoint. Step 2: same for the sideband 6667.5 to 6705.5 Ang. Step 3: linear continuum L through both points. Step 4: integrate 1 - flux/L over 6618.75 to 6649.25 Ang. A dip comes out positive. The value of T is 5.2 Ang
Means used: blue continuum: 3.21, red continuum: 2.09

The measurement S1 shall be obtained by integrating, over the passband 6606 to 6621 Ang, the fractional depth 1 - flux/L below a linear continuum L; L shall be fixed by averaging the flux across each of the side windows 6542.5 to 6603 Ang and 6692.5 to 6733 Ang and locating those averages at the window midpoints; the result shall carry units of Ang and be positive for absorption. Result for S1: 5.1 Ang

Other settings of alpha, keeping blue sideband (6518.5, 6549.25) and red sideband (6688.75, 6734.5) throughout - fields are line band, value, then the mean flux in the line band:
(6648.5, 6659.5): 0.78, 2.14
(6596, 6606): 0.68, 2.04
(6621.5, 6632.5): -0.15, 2.28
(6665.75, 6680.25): 1.62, 2.08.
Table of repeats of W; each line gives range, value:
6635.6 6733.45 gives 2.26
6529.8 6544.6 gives 1.98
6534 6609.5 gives 3.18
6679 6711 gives 2.12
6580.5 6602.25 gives 2.91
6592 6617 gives 2.05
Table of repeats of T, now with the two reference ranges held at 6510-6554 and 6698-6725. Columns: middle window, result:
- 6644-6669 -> 1.9 Ang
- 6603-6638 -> 1.7 Ang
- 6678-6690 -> 1.3 Ang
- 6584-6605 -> -3.2 Ang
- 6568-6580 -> -3.6 Ang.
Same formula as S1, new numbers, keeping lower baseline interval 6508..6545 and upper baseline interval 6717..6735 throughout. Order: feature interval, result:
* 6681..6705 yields 4.19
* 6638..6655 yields 1.37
